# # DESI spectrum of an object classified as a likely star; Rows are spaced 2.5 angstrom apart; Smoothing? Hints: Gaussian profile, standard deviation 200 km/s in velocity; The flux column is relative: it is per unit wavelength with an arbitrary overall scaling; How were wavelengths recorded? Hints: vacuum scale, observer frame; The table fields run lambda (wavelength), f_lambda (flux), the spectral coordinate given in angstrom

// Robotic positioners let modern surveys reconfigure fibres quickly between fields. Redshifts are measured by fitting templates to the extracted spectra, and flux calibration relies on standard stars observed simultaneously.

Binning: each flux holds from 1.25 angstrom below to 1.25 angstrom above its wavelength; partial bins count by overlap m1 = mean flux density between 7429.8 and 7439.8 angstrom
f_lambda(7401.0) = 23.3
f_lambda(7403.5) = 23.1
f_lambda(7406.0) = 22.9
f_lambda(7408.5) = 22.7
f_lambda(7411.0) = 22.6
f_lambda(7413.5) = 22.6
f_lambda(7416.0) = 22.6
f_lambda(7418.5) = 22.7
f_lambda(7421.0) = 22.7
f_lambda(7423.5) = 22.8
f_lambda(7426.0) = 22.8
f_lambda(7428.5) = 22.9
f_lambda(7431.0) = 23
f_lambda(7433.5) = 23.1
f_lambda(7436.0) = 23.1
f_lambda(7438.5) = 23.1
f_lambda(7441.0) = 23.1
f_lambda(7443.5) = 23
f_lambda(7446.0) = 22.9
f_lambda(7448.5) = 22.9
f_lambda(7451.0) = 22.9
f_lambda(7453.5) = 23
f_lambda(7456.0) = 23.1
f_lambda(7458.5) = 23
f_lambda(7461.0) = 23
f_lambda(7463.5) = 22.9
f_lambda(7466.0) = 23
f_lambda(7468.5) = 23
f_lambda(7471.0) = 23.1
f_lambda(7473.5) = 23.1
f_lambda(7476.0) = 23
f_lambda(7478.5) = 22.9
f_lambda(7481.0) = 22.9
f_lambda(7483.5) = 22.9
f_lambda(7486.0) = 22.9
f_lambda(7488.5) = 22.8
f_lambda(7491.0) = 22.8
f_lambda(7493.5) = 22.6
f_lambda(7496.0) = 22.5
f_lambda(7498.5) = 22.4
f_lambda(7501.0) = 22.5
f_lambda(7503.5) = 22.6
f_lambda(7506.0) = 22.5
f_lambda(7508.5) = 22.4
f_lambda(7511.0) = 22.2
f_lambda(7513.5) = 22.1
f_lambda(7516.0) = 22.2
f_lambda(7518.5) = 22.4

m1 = 23.1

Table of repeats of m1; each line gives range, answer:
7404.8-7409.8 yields 22.8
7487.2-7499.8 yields 22.6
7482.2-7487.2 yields 22.9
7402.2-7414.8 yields 22.8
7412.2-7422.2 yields 22.6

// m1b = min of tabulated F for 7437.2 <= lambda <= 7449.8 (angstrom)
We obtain 22.9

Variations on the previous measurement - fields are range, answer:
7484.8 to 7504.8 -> 22.4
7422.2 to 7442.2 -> 22.8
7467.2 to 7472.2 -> 23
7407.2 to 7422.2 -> 22.6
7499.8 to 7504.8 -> 22.5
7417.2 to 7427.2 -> 22.7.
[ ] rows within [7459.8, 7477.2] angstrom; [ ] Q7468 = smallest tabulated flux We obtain 22.9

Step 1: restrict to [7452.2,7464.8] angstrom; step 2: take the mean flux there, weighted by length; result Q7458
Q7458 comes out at 23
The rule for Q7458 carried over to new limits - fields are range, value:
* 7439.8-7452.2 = 23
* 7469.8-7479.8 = 23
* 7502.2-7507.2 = 22.6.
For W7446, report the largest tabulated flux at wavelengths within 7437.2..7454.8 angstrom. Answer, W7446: 23.1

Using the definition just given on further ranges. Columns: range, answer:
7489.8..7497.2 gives 22.8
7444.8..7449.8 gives 22.9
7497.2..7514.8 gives 22.6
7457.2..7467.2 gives 23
